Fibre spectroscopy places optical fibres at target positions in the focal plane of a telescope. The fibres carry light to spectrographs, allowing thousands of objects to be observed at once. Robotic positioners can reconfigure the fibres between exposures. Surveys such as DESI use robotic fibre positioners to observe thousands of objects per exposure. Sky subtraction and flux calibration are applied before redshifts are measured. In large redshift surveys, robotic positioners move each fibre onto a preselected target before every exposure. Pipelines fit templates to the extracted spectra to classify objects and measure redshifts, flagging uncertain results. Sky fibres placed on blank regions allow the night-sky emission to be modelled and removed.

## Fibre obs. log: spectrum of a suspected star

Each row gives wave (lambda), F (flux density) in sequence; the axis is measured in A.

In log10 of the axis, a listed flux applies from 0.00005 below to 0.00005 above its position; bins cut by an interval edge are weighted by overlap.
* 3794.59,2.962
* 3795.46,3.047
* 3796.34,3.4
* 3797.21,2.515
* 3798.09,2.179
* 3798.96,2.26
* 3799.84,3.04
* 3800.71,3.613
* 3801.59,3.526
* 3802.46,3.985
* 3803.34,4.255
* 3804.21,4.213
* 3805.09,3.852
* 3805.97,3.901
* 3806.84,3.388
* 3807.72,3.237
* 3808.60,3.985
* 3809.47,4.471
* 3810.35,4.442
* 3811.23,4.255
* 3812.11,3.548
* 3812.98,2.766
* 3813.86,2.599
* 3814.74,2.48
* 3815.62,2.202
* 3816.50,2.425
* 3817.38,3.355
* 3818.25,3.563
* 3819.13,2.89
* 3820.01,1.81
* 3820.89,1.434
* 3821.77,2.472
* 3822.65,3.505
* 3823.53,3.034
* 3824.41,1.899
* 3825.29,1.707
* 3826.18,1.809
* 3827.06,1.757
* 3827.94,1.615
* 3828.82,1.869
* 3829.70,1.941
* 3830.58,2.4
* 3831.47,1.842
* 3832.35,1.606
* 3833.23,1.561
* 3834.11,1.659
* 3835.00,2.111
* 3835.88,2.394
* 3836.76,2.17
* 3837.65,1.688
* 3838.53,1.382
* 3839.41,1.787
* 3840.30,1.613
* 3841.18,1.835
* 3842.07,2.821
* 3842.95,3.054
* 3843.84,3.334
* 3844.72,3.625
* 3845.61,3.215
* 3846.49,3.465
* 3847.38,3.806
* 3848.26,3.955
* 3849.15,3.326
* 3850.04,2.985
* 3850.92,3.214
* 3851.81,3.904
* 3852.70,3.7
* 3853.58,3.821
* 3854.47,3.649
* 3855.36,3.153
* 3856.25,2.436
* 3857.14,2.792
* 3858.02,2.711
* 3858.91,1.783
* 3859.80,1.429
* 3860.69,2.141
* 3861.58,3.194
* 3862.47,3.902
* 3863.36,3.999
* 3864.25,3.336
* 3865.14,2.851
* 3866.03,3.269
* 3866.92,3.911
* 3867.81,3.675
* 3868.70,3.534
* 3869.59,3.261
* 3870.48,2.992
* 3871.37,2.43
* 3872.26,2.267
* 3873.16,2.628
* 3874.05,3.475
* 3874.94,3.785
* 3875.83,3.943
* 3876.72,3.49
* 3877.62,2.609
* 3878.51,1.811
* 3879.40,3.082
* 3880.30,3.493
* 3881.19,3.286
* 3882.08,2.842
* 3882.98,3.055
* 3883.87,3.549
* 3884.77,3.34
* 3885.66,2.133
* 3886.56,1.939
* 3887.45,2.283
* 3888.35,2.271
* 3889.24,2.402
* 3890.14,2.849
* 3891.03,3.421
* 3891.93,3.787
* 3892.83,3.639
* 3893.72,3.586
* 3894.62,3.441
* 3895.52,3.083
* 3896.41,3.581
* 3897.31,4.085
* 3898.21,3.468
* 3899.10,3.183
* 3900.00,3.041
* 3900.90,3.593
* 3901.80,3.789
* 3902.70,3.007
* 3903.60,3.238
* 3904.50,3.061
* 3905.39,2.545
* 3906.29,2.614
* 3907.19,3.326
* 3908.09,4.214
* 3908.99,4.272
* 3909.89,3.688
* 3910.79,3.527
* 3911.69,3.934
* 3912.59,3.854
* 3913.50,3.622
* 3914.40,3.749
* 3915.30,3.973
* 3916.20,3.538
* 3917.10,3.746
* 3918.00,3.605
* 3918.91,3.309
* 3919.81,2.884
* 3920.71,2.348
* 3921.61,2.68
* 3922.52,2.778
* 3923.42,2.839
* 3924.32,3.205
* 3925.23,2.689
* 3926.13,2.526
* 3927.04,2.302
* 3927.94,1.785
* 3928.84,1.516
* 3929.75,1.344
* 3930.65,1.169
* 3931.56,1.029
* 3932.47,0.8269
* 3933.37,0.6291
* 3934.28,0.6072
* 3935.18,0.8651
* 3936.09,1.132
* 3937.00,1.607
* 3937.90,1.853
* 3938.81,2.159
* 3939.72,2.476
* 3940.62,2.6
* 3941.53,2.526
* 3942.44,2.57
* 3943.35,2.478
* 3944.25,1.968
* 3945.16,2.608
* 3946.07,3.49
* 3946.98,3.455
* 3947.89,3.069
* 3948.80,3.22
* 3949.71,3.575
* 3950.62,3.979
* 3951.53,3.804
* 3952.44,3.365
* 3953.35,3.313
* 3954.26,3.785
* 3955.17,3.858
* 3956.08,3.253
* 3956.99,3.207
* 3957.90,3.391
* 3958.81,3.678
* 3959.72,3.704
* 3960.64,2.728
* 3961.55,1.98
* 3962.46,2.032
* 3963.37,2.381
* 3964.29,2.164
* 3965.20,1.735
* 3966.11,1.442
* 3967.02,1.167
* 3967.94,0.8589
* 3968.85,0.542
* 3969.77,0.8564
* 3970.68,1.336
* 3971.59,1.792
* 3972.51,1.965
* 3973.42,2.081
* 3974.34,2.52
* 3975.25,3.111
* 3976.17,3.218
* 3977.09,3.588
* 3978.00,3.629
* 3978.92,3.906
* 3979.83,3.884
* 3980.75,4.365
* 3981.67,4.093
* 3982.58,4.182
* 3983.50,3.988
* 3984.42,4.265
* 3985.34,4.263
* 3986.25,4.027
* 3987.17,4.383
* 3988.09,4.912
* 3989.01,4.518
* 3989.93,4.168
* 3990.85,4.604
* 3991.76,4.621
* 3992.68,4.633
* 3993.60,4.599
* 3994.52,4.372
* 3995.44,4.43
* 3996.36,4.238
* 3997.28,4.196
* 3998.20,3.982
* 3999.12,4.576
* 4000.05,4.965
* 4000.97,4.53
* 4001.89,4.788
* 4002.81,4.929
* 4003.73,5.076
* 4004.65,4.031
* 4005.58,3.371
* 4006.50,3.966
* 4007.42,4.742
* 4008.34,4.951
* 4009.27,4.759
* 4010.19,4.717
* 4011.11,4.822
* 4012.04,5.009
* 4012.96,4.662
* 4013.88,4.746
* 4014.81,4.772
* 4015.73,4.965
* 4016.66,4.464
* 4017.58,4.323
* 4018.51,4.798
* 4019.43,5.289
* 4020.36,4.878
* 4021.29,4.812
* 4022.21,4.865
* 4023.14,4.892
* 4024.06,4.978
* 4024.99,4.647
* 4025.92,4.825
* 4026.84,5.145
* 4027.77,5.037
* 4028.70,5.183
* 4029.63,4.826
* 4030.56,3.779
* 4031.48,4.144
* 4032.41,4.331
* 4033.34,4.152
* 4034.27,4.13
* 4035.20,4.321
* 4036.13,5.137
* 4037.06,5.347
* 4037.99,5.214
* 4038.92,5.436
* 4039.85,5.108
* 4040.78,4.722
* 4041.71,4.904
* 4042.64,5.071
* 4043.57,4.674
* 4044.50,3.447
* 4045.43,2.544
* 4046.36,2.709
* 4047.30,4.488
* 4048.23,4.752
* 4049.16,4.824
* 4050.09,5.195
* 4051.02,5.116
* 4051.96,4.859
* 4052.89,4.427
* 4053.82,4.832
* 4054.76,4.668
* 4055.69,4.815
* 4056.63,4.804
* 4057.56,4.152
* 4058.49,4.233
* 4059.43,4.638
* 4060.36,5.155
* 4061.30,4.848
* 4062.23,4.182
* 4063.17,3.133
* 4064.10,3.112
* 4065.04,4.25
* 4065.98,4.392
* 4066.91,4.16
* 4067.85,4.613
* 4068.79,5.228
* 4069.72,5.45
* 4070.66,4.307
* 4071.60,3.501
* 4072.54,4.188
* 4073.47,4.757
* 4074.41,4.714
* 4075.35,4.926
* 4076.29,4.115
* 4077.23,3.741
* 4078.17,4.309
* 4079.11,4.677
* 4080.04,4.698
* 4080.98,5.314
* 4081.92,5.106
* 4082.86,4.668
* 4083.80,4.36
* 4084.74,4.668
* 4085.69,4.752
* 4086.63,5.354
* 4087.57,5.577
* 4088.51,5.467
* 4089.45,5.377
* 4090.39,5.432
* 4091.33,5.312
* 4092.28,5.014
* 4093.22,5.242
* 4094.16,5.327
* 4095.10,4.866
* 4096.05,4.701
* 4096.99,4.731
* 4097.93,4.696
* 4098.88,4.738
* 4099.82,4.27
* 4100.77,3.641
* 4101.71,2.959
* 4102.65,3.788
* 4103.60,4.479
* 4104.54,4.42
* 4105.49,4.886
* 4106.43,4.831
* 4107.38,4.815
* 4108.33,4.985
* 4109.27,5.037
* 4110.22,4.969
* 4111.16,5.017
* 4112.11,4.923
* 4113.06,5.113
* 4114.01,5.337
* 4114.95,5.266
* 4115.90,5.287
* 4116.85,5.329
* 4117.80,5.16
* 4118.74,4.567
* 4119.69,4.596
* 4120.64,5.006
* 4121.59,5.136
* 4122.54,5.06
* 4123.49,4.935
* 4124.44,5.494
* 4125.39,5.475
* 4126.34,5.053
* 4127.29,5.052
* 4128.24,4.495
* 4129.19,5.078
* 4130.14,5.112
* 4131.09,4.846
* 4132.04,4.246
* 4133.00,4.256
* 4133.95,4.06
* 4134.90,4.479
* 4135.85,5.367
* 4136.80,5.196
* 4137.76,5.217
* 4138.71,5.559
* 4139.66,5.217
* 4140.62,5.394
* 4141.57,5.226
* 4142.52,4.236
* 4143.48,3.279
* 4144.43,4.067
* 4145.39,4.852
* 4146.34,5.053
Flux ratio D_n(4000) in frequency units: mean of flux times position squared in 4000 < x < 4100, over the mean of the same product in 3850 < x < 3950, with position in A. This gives 1.73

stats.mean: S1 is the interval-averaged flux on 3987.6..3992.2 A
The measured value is 4.57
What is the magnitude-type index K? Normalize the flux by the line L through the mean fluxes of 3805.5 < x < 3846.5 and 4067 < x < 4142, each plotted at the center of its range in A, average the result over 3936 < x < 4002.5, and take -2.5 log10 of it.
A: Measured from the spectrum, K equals 0.166 mag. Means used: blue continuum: 2.58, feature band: 3.23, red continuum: 4.84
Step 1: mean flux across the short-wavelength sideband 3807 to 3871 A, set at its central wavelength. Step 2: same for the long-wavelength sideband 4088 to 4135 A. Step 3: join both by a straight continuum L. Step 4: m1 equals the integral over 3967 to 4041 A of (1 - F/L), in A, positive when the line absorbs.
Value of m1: -2.4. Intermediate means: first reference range 2.8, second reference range 4.85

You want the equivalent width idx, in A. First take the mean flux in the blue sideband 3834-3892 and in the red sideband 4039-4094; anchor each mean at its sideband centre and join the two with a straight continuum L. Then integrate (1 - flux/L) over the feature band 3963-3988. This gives 6.7 A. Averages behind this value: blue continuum 2.93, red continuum 4.62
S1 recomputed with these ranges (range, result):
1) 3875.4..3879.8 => 2.98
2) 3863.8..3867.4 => 3.35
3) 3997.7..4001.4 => 4.5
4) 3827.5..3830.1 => 1.81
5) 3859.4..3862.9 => 2.68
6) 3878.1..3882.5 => 2.91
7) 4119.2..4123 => 4.94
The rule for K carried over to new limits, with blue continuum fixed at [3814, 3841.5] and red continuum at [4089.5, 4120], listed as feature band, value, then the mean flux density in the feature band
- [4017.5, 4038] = -0.17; 4.74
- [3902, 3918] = -0.20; 3.53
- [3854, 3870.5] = -0.23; 3.06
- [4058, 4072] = 0.02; 4.35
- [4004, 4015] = -0.17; 4.55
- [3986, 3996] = -0.21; 4.49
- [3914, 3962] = 0.20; 2.66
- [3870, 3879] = -0.14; 2.95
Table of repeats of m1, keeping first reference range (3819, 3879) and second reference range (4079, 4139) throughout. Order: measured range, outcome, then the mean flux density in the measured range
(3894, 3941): 7.0 A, 2.77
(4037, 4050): -0.5 A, 4.51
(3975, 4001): -2.3 A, 4.22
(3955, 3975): 8.0 A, 2.2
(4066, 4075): 0.0 A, 4.55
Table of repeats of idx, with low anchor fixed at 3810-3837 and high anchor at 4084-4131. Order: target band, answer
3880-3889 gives 0.5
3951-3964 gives 1.5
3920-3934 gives 5.6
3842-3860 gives -3.6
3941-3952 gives 1.4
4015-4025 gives -1.6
